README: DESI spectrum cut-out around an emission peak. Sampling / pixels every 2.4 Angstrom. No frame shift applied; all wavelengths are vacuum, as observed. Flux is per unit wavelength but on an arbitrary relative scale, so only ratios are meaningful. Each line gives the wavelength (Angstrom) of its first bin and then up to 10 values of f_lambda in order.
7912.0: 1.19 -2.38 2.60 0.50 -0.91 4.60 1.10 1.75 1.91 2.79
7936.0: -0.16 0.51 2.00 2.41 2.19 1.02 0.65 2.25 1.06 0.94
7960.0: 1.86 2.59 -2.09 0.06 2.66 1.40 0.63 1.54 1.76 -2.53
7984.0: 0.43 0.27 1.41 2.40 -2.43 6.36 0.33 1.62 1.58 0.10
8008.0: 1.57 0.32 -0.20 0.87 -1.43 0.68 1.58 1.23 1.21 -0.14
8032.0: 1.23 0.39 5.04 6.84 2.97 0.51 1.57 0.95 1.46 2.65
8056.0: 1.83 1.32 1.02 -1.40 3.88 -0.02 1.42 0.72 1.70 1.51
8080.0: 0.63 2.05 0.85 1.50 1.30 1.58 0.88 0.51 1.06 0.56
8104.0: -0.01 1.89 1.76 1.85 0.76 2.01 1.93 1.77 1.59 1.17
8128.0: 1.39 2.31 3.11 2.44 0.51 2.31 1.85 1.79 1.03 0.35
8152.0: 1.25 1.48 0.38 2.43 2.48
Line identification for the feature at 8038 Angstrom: Hgamma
